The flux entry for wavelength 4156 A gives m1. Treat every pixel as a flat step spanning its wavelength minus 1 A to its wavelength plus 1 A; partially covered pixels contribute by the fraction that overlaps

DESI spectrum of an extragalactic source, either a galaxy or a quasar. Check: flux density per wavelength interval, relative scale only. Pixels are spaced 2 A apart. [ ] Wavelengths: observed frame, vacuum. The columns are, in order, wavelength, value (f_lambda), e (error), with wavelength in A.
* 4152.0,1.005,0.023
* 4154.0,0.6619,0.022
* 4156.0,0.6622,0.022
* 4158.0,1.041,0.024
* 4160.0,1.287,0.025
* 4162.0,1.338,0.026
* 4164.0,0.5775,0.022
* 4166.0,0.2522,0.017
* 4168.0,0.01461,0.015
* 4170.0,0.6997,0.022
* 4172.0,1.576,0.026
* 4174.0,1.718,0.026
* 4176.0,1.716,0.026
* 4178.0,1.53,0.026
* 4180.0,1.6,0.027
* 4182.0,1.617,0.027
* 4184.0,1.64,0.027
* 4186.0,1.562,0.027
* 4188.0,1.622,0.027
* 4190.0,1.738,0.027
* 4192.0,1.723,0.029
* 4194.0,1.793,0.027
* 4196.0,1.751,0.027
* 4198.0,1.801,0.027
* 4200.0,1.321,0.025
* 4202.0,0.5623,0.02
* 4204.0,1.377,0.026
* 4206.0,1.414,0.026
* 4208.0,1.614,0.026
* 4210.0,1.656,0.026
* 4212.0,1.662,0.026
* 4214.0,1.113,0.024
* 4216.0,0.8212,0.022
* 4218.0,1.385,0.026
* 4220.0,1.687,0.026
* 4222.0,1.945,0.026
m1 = 0.6622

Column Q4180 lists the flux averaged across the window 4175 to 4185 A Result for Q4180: 1.62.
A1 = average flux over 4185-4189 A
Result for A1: 1.59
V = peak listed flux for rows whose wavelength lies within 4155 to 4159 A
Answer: 1.041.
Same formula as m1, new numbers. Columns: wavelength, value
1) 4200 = 1.321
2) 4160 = 1.287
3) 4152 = 1.005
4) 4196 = 1.751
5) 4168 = 0.01461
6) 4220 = 1.687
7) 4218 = 1.385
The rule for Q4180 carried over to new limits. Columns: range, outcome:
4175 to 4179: 1.62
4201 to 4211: 1.32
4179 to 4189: 1.61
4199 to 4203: 0.942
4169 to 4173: 1.14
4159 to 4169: 0.694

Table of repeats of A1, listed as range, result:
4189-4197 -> 1.75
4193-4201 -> 1.67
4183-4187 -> 1.6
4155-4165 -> 0.981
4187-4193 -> 1.69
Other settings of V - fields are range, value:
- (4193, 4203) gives 1.801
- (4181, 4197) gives 1.793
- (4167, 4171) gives 0.6997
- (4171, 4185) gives 1.718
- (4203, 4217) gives 1.662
